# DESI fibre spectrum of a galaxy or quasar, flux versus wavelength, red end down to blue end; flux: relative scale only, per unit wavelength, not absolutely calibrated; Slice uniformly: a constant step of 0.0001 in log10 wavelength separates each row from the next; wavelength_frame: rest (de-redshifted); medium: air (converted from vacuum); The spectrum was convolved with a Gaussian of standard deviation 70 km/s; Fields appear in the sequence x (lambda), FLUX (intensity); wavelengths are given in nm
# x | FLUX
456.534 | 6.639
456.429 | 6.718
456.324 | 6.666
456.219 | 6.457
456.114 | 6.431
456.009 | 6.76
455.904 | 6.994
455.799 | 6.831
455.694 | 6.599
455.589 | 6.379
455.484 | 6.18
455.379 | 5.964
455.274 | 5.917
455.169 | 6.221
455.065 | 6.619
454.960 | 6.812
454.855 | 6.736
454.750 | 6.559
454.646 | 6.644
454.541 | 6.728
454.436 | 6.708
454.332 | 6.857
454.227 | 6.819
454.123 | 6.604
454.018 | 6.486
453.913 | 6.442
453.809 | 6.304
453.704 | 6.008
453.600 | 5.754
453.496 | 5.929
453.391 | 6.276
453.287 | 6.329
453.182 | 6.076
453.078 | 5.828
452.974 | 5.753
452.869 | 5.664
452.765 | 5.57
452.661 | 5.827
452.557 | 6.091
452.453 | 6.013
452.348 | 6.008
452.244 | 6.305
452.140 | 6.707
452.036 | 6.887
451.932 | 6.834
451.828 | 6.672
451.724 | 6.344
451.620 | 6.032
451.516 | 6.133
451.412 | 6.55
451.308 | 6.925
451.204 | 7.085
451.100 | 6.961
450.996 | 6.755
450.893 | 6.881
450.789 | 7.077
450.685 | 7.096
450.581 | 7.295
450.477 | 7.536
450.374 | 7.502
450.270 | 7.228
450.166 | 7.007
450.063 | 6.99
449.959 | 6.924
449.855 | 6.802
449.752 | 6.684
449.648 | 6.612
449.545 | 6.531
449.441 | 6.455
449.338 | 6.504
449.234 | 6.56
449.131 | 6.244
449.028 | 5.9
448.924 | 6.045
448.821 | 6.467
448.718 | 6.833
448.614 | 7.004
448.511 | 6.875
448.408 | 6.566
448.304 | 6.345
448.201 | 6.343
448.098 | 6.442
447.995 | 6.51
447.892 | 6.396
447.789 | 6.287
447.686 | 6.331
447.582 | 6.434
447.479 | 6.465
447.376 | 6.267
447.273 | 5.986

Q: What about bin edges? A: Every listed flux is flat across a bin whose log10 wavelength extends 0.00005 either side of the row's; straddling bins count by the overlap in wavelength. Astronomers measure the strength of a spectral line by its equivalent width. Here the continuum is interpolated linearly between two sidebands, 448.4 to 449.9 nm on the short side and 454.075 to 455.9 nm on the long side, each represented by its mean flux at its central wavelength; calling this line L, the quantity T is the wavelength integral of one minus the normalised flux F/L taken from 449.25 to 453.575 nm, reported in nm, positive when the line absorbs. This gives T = 0.00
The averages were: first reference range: 6.54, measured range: 6.55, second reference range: 6.55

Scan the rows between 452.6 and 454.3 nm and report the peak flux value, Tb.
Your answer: 6.819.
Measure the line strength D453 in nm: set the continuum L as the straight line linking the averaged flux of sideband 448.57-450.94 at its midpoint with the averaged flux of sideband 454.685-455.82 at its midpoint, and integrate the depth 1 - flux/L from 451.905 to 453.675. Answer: 0.13 nm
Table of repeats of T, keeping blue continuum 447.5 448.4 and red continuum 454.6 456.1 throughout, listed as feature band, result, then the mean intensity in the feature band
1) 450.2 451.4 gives -0.12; 7.1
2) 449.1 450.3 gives -0.05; 6.71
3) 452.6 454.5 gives 0.09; 6.18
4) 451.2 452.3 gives -0.02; 6.57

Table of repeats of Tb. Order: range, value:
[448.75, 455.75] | 7.536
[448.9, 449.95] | 6.802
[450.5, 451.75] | 7.295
